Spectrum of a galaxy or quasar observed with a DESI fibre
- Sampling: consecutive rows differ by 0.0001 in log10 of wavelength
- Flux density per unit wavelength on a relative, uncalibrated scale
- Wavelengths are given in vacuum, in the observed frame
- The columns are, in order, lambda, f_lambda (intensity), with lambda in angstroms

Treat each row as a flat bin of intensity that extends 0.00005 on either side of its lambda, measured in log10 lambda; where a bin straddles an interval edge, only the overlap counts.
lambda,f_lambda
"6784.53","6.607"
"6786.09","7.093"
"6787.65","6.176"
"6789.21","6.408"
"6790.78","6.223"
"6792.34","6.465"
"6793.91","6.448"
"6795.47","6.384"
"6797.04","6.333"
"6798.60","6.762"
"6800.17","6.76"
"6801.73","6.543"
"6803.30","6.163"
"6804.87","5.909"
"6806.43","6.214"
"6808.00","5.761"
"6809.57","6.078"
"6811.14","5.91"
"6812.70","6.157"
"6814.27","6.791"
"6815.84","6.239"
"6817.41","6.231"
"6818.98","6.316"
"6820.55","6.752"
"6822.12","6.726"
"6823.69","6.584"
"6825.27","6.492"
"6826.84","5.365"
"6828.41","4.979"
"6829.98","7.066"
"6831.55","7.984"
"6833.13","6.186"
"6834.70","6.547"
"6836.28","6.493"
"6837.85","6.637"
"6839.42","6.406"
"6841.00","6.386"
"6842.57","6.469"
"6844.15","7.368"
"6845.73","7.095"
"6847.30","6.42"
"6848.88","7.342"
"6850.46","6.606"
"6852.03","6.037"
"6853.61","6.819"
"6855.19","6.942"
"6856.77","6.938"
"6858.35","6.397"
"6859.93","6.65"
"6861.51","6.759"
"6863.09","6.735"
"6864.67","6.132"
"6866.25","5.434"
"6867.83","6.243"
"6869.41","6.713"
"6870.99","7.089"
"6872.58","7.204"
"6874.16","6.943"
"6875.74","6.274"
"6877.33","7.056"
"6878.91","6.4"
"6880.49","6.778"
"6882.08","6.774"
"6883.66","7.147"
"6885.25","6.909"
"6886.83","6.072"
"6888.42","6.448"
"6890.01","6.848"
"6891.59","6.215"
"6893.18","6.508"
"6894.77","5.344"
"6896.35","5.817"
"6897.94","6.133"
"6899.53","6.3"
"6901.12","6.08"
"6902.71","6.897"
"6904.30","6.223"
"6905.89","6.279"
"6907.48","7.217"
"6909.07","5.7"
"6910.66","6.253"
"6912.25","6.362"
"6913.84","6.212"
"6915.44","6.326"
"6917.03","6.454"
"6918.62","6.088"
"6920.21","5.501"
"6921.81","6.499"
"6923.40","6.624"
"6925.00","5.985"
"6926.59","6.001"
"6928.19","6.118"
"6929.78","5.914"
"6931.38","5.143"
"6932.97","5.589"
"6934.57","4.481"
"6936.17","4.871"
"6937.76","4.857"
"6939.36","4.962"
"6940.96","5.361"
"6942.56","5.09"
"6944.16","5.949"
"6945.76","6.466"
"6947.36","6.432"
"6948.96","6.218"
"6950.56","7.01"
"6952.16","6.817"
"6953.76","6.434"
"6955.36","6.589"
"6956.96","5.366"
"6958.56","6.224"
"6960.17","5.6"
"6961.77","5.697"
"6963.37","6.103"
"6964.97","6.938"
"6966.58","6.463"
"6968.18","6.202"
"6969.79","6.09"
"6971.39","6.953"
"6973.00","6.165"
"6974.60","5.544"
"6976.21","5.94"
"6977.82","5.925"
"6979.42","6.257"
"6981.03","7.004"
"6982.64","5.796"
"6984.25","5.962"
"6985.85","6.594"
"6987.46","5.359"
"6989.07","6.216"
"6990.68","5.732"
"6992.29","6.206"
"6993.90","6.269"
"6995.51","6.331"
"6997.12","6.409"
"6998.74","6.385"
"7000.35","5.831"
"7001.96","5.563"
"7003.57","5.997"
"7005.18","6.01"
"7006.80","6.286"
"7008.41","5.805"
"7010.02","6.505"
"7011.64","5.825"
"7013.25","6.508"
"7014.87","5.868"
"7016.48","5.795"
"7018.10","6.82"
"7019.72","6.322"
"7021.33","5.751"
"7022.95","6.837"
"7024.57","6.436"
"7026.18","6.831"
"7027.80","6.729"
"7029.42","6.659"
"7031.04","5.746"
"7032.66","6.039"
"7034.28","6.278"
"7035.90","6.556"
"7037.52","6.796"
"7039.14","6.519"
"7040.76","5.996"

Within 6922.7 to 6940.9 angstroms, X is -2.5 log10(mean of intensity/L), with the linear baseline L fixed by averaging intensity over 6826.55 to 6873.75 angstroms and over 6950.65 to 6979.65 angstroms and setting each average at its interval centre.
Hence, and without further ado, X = 0.153 mag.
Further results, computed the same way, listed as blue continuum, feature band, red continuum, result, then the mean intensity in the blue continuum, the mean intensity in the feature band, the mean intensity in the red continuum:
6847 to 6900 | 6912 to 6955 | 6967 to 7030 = 0.08 mag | 6.54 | 5.92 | 6.2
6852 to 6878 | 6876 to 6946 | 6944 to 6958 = 0.07 mag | 6.62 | 6.09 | 6.38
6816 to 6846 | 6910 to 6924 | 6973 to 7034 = 0.02 mag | 6.51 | 6.25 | 6.17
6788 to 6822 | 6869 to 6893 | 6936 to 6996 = -0.09 mag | 6.33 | 6.72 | 6.06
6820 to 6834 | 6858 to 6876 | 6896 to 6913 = -0.03 mag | 6.45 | 6.56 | 6.31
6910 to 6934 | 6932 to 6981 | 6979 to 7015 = 0.02 mag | 6.05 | 5.97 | 6.12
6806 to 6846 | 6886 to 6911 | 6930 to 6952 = -0.06 mag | 6.42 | 6.27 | 5.62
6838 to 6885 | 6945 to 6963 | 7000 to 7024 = 0.01 mag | 6.68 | 6.26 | 6.12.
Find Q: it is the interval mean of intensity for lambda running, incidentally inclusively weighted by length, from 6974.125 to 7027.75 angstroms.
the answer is 6.16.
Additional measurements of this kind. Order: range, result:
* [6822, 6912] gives 6.52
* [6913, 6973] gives 5.99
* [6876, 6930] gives 6.34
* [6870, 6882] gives 6.81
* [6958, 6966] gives 6.12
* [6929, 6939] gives 5.13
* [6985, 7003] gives 6.08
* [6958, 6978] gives 6.15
